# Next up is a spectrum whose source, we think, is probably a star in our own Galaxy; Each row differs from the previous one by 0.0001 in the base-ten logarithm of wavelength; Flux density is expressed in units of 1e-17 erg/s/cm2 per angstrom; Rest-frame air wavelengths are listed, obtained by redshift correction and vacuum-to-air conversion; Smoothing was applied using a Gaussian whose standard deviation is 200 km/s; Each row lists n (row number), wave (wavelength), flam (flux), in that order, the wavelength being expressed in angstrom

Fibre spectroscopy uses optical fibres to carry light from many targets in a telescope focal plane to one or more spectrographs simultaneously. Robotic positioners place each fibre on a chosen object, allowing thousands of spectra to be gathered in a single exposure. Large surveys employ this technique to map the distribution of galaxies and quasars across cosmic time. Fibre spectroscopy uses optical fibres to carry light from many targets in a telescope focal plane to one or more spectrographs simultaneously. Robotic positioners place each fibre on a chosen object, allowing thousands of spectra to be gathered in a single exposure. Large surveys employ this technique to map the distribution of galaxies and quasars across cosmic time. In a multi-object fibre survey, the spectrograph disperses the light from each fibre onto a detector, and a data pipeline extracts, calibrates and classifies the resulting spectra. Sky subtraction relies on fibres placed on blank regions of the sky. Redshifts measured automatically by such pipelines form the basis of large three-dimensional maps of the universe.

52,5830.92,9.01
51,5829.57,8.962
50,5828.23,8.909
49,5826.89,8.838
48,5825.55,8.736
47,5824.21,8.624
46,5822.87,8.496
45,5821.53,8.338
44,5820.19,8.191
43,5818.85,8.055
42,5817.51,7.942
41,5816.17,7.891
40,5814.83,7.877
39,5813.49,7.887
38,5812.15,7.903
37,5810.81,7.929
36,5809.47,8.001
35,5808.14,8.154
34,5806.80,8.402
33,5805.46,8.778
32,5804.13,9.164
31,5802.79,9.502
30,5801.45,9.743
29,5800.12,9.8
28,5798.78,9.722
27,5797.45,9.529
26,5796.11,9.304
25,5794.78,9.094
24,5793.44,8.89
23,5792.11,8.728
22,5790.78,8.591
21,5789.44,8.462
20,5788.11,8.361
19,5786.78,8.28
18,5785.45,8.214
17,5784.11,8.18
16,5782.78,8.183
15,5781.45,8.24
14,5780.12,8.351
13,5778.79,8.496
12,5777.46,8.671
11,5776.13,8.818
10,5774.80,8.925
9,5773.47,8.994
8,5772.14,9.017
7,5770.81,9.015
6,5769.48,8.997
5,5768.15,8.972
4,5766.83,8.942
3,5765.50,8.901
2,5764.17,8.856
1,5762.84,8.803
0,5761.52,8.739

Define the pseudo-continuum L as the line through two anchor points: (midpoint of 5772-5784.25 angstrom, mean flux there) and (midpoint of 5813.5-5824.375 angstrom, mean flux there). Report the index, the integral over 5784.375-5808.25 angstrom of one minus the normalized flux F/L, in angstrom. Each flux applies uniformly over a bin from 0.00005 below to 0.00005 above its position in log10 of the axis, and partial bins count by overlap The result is -1.6 angstrom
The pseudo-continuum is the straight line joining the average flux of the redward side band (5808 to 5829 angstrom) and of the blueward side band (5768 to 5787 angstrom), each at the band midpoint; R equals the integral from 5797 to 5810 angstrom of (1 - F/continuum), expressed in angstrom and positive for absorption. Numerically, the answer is -1.1 angstrom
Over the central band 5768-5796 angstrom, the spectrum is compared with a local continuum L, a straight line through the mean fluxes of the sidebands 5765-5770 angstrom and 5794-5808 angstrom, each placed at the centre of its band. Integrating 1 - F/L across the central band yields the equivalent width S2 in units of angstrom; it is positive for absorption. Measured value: 1.3 angstrom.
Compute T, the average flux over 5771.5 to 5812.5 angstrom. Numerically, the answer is 8.73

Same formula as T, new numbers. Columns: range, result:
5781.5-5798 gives 8.63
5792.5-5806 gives 9.35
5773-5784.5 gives 8.54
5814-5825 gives 8.18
